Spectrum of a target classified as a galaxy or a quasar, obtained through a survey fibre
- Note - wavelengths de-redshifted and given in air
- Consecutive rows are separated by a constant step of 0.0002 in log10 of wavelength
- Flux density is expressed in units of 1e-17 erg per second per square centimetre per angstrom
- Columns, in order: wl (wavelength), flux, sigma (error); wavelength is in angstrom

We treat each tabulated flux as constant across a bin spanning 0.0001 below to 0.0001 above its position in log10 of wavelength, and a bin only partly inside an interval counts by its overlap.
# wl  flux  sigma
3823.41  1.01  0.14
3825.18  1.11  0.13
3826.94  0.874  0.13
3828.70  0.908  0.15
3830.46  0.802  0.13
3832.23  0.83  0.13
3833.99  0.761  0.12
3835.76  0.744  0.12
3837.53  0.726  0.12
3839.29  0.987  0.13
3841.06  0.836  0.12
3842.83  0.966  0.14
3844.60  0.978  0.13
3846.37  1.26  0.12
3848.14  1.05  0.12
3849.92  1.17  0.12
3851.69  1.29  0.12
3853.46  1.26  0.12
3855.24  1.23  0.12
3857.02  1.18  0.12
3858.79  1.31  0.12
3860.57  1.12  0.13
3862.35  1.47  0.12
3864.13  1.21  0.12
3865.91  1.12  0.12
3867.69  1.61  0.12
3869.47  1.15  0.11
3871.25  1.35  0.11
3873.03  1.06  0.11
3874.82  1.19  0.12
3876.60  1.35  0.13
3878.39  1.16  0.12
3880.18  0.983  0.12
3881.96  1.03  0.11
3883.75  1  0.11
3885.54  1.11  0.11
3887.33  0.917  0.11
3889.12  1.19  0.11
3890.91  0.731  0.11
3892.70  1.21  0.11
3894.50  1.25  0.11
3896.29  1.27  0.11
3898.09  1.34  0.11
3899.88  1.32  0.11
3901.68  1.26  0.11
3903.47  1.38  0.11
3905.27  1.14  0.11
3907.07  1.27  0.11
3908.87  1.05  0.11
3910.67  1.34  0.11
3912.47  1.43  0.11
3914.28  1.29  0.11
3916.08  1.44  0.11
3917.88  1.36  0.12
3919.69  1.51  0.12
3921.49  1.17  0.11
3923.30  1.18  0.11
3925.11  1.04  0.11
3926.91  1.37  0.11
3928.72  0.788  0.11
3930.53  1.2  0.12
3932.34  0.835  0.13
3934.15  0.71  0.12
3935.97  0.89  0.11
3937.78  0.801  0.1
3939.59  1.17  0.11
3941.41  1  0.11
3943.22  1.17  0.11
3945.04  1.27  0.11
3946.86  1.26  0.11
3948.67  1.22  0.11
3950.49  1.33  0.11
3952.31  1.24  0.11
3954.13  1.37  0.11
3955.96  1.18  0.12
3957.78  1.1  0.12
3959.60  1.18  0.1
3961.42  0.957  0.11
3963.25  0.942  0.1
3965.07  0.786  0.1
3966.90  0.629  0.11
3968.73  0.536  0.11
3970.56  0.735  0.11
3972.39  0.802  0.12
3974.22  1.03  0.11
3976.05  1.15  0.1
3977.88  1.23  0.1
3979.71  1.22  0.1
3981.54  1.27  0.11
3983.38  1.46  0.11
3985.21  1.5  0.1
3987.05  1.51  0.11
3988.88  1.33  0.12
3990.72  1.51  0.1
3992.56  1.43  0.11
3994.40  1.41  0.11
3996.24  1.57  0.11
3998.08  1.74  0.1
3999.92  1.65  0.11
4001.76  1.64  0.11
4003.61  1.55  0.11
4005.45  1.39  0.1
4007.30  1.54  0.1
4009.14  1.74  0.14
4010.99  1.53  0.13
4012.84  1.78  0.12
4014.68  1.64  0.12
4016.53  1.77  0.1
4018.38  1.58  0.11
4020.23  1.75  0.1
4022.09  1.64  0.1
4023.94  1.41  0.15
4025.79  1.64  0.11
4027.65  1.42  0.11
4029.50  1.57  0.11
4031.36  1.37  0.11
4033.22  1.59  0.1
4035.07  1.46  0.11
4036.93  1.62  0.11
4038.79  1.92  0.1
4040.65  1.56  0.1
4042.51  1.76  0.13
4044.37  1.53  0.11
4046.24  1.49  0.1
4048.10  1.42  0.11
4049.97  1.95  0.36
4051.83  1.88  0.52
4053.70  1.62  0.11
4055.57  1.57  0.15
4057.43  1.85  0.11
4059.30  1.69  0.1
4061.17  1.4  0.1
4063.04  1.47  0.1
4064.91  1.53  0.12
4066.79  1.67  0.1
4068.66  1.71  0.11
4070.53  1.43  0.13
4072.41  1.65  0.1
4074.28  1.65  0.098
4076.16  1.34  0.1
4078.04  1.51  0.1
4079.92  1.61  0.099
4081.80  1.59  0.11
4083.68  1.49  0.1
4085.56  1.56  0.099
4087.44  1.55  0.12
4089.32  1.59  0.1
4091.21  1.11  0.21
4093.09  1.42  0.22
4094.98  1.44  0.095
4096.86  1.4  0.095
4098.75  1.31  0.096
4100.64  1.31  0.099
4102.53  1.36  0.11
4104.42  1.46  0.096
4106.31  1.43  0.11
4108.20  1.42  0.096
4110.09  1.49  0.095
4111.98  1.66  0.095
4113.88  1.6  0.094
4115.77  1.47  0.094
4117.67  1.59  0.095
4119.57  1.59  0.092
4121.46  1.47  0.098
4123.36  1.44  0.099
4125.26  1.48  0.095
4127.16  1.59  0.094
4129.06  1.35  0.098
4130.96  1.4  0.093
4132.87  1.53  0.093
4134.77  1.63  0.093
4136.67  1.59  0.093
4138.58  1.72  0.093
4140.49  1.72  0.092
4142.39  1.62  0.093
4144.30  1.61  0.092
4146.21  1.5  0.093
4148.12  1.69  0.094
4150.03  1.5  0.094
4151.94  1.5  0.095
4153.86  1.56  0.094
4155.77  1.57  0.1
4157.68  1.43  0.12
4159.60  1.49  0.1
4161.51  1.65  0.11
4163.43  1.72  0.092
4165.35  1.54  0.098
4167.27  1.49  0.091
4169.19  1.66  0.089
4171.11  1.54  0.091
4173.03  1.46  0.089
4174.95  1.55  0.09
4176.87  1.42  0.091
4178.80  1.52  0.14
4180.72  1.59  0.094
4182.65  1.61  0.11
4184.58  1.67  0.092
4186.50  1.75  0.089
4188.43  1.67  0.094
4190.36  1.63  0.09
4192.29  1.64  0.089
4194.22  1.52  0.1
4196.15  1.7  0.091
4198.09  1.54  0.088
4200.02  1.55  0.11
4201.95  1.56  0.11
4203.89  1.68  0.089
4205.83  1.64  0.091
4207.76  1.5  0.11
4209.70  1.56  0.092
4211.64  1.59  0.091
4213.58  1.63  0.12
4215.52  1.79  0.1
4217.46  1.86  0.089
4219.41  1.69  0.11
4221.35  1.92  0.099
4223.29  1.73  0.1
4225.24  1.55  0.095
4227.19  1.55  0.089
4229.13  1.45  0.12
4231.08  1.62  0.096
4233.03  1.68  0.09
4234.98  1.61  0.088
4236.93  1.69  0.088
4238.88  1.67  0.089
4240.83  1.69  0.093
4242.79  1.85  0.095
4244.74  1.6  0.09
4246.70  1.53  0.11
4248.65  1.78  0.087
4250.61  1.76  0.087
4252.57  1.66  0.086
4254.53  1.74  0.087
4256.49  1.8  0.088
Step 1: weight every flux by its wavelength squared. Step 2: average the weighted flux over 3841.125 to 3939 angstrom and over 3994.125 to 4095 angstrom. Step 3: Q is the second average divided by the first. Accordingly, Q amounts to 1.46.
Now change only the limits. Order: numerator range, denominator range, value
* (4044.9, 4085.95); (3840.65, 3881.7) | 1.49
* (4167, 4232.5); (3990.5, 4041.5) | 1.11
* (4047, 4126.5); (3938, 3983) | 1.51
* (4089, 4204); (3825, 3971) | 1.57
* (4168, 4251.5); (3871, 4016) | 1.52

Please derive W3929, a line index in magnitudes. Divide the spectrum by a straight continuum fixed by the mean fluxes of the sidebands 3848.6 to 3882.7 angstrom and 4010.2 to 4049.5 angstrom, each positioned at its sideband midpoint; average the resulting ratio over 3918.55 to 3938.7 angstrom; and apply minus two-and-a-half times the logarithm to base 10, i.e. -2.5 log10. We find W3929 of 0.29 mag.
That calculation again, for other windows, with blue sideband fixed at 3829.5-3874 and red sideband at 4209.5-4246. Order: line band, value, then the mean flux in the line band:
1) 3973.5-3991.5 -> -0.020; 1.32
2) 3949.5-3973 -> 0.269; 0.986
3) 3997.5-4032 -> -0.186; 1.6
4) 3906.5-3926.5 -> -0.075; 1.28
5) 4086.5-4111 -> 0.051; 1.41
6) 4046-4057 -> -0.192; 1.68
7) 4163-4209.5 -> 0.014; 1.59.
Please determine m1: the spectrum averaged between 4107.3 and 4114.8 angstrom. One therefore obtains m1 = 1.54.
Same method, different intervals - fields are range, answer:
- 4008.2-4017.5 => 1.69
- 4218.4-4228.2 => 1.69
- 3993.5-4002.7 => 1.6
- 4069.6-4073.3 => 1.54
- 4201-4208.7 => 1.6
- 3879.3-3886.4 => 1.03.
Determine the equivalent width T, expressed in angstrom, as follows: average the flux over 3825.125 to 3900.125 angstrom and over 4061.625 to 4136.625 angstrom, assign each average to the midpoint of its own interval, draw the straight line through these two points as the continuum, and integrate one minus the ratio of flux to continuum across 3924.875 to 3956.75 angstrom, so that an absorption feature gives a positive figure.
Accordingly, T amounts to 3.3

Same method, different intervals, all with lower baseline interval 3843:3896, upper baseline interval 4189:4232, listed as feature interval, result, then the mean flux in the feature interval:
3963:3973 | 4.4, 0.723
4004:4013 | -1.5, 1.58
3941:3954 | 0.5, 1.23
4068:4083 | -1.1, 1.56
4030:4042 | -1.7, 1.59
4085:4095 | 0.2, 1.44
